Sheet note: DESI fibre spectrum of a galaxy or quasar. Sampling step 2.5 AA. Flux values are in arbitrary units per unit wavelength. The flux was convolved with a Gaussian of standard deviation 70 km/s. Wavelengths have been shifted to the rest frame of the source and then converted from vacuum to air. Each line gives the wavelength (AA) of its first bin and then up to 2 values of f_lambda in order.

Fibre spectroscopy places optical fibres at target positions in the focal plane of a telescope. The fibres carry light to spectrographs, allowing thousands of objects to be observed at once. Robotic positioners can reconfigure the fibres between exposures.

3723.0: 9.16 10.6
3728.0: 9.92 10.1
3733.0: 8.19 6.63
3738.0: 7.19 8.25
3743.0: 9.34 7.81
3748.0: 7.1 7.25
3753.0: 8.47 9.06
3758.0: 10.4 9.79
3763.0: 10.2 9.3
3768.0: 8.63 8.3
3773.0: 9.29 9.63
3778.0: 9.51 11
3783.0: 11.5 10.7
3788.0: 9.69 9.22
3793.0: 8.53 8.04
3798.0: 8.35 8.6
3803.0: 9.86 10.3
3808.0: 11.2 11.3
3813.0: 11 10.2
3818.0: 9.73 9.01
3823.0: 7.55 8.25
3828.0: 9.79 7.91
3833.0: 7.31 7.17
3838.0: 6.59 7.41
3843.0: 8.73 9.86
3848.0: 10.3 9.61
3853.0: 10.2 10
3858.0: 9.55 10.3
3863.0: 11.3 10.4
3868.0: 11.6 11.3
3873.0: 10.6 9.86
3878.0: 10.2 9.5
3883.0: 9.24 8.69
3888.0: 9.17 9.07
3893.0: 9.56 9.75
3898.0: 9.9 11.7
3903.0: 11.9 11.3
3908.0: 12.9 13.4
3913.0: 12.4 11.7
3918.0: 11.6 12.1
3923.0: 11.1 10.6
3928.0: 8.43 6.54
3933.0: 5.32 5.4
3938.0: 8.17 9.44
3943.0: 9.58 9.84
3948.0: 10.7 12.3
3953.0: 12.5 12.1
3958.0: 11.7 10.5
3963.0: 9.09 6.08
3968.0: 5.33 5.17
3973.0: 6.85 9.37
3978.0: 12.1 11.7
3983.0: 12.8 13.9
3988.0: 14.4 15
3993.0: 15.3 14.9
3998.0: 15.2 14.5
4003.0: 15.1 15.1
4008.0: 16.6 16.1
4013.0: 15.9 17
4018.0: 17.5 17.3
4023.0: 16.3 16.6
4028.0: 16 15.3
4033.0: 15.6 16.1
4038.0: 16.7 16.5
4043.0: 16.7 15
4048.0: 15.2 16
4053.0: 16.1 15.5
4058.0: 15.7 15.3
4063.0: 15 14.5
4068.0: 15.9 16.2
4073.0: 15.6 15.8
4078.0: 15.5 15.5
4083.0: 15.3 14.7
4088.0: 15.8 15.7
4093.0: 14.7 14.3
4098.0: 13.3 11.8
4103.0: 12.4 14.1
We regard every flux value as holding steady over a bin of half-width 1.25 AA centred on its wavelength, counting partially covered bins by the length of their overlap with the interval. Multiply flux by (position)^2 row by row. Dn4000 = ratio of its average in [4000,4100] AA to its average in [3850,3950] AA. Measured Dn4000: 1.67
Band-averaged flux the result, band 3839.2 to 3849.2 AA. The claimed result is 9.06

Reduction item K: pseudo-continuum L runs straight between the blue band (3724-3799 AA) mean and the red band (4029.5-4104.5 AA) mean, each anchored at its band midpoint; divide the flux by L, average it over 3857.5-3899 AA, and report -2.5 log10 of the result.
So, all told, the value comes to 0.14 mag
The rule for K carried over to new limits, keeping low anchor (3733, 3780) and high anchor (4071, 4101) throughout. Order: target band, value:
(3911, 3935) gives 0.19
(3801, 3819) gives -0.08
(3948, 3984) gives 0.27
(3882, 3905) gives 0.14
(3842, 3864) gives 0.06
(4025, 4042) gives -0.16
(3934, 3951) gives 0.32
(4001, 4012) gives -0.17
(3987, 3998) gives -0.14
